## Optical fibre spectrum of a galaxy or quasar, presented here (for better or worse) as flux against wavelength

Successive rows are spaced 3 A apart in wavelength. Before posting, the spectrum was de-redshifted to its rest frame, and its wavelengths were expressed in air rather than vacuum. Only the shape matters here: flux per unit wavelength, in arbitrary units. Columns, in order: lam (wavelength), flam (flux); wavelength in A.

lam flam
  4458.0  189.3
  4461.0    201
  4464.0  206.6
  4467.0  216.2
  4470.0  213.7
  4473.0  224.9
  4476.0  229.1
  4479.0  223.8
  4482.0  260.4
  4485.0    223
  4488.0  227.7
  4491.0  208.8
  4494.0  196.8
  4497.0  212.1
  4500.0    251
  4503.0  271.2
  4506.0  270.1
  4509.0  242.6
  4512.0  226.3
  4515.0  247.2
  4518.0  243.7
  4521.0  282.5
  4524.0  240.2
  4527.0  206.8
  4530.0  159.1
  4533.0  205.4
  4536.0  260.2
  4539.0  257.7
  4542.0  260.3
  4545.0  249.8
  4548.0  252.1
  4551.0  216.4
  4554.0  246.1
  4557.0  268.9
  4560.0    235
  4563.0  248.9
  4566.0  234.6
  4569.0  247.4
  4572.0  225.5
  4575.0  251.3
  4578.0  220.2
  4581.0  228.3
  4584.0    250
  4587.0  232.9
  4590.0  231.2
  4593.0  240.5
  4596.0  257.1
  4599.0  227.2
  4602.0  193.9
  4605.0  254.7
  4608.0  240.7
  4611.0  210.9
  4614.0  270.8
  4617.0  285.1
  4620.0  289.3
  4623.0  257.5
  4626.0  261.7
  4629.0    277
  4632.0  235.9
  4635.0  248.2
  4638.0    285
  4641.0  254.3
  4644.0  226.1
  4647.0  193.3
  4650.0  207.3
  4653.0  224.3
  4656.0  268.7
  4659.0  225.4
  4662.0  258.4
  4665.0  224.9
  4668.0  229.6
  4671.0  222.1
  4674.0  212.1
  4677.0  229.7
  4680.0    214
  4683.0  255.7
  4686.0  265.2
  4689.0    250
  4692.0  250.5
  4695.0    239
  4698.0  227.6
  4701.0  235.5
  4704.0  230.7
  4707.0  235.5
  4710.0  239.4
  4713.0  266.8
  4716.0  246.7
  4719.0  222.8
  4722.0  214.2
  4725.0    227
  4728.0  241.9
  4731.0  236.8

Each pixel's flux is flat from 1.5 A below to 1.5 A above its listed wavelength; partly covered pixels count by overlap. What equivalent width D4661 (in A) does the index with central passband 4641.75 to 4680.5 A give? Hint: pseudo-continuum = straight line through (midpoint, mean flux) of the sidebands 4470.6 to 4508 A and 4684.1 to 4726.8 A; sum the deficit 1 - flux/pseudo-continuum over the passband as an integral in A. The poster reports 1.9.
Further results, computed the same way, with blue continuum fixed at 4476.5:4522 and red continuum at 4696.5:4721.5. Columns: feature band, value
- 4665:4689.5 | 0.4 A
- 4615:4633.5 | -2.3 A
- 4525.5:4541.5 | 1.2 A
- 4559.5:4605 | 0.5 A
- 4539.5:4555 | -0.5 A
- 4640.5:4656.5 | 0.8 A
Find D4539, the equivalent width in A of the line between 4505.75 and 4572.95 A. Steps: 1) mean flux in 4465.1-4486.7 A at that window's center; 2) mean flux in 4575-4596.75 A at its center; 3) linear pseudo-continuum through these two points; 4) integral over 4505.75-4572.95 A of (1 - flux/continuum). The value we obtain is -1.98 A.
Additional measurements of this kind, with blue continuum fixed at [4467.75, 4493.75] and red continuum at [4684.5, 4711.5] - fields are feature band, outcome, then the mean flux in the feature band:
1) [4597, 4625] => -1.6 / 248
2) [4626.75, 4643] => -1.5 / 259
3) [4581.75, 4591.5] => -0.2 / 237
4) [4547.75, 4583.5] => -1.3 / 239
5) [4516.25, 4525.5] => -1.1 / 255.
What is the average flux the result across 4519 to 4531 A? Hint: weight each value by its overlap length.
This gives 226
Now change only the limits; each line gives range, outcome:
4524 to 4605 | 235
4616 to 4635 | 266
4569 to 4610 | 235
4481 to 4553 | 236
